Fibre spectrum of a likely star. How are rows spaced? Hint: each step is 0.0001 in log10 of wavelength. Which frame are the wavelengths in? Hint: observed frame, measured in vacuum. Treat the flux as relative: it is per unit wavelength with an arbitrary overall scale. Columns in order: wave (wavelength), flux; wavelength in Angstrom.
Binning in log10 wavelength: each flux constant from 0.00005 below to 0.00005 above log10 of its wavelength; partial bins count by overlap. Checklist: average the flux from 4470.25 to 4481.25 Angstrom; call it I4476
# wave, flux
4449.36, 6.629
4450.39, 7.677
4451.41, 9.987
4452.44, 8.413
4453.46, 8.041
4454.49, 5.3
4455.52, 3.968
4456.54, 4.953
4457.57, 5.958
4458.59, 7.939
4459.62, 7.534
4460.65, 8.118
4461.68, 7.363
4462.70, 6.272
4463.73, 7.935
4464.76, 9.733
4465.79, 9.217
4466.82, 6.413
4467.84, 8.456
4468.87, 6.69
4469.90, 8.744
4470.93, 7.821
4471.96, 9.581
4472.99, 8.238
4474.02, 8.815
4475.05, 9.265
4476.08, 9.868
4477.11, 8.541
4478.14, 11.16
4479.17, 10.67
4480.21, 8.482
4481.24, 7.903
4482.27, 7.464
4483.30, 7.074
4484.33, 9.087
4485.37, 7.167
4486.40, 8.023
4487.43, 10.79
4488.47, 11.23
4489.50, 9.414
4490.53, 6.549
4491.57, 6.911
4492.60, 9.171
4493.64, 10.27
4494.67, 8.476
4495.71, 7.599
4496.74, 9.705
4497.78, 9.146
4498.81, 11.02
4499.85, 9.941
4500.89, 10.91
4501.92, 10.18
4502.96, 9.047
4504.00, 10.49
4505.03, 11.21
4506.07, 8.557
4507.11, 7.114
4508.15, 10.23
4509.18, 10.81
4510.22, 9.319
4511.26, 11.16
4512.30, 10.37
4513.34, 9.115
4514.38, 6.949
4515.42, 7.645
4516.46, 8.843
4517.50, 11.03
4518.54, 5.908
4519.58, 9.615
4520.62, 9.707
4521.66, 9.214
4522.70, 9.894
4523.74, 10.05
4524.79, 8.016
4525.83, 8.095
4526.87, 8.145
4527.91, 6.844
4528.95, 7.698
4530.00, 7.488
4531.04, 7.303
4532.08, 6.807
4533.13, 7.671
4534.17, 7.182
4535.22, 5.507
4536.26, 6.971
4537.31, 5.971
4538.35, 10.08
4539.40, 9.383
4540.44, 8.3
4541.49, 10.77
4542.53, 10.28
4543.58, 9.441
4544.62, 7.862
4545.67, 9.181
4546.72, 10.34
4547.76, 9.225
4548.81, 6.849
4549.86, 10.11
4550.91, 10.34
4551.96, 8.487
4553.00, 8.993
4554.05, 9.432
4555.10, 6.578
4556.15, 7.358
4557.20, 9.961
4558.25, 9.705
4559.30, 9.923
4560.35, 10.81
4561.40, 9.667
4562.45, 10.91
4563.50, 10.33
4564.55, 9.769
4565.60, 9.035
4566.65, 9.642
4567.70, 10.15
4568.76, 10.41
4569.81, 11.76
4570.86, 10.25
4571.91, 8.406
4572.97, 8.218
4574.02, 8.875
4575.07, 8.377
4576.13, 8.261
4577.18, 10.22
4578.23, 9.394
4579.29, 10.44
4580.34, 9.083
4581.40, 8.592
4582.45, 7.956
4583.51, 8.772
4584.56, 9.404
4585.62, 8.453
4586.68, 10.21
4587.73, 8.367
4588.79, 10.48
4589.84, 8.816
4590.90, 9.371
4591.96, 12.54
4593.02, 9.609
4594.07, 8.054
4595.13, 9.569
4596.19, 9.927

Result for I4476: 9.17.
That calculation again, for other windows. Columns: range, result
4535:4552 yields 8.84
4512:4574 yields 8.88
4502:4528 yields 9.15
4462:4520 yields 8.95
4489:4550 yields 8.82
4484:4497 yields 8.78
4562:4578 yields 9.63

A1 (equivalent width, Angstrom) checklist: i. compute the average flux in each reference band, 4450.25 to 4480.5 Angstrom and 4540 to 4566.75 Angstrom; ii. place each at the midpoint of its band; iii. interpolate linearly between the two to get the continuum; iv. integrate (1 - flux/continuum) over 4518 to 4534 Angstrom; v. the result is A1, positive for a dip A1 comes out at 1.4 Angstrom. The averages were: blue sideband 8.04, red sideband 9.36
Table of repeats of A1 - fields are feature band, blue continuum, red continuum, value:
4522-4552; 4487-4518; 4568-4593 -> 3.2 Angstrom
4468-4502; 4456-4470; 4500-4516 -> -1.8 Angstrom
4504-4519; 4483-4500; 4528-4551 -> -0.9 Angstrom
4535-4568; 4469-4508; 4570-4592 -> 0.2 Angstrom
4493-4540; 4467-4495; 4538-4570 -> 1.4 Angstrom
